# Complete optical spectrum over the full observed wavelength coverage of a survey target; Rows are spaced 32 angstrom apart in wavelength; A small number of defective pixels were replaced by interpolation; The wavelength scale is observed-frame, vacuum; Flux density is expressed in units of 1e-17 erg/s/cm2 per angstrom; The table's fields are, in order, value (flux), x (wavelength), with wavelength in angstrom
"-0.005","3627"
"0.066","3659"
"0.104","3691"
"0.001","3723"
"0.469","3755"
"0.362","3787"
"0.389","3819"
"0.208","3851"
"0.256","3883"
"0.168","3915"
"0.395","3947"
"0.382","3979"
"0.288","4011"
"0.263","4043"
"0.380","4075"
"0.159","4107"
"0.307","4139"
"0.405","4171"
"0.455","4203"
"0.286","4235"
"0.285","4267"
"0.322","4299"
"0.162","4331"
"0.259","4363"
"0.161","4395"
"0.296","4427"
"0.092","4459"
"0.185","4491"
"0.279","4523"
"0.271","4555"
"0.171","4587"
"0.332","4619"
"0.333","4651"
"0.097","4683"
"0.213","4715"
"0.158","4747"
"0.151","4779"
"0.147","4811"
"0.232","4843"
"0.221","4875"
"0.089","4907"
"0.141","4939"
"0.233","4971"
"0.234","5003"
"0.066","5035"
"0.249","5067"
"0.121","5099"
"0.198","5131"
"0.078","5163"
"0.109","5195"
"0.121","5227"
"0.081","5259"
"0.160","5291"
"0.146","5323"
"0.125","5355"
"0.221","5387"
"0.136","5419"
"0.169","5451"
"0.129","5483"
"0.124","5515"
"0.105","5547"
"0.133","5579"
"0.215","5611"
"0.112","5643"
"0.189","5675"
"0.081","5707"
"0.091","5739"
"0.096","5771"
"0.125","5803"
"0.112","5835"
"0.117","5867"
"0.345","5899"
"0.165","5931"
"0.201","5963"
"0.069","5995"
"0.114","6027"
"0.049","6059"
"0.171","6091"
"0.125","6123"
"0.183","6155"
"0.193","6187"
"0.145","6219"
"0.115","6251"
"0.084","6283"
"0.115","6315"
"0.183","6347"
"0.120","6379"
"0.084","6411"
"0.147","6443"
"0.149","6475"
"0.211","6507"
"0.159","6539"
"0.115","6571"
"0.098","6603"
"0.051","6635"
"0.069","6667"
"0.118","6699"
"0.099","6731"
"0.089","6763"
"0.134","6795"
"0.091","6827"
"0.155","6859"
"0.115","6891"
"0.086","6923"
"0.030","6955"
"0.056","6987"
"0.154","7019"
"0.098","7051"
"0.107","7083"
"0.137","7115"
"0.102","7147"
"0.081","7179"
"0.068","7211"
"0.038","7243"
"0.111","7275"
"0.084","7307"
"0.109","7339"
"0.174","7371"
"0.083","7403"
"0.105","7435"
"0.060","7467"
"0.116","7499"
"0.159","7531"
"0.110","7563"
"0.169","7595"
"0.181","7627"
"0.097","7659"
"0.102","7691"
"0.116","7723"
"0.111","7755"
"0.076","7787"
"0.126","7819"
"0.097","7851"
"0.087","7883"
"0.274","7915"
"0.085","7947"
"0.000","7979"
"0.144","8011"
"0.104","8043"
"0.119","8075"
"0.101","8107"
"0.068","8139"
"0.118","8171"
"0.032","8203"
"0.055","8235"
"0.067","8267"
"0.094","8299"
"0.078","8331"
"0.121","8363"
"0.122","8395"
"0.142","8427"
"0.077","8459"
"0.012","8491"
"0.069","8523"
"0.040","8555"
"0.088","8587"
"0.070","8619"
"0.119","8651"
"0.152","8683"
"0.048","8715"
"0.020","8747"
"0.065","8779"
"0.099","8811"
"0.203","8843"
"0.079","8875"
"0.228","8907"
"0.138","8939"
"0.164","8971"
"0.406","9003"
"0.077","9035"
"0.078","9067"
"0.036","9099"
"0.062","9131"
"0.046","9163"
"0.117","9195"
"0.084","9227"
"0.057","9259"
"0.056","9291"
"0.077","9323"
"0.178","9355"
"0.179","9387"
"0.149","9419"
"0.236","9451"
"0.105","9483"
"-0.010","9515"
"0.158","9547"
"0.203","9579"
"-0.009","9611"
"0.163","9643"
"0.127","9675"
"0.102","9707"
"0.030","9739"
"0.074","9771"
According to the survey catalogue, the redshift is 1.41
